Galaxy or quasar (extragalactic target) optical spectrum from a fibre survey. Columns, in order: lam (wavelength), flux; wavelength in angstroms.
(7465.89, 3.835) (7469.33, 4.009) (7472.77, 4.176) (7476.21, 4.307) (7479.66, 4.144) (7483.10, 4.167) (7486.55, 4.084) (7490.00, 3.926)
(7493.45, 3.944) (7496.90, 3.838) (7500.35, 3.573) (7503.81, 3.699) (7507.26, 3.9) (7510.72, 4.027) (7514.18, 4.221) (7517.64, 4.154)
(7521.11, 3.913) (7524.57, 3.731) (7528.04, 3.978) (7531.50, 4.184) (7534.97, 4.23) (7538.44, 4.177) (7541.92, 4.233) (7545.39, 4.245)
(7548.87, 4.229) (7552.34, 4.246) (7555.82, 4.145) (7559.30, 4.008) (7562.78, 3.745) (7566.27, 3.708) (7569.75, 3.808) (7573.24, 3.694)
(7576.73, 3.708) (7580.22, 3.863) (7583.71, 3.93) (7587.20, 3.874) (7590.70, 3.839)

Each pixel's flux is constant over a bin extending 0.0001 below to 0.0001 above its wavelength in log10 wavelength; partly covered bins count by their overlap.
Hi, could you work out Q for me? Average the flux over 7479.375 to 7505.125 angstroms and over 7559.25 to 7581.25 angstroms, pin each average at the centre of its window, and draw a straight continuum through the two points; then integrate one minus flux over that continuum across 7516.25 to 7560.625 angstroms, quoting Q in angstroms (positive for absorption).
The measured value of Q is -3.3 angstroms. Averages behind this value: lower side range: 3.91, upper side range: 3.77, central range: 4.11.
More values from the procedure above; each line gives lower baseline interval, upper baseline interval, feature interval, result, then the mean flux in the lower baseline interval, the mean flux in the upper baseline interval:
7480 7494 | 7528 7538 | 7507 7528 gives 0.66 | 4.05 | 4.17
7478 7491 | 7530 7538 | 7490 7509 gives 1.47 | 4.09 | 4.2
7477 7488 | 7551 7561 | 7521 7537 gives 0.45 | 4.15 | 4.13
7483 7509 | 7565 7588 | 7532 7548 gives -1.61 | 3.87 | 3.8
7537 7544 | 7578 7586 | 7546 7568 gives 0.30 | 4.21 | 3.89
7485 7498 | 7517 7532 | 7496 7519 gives 0.25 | 3.95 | 3.96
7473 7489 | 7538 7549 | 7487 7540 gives 2.85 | 4.16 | 4.22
